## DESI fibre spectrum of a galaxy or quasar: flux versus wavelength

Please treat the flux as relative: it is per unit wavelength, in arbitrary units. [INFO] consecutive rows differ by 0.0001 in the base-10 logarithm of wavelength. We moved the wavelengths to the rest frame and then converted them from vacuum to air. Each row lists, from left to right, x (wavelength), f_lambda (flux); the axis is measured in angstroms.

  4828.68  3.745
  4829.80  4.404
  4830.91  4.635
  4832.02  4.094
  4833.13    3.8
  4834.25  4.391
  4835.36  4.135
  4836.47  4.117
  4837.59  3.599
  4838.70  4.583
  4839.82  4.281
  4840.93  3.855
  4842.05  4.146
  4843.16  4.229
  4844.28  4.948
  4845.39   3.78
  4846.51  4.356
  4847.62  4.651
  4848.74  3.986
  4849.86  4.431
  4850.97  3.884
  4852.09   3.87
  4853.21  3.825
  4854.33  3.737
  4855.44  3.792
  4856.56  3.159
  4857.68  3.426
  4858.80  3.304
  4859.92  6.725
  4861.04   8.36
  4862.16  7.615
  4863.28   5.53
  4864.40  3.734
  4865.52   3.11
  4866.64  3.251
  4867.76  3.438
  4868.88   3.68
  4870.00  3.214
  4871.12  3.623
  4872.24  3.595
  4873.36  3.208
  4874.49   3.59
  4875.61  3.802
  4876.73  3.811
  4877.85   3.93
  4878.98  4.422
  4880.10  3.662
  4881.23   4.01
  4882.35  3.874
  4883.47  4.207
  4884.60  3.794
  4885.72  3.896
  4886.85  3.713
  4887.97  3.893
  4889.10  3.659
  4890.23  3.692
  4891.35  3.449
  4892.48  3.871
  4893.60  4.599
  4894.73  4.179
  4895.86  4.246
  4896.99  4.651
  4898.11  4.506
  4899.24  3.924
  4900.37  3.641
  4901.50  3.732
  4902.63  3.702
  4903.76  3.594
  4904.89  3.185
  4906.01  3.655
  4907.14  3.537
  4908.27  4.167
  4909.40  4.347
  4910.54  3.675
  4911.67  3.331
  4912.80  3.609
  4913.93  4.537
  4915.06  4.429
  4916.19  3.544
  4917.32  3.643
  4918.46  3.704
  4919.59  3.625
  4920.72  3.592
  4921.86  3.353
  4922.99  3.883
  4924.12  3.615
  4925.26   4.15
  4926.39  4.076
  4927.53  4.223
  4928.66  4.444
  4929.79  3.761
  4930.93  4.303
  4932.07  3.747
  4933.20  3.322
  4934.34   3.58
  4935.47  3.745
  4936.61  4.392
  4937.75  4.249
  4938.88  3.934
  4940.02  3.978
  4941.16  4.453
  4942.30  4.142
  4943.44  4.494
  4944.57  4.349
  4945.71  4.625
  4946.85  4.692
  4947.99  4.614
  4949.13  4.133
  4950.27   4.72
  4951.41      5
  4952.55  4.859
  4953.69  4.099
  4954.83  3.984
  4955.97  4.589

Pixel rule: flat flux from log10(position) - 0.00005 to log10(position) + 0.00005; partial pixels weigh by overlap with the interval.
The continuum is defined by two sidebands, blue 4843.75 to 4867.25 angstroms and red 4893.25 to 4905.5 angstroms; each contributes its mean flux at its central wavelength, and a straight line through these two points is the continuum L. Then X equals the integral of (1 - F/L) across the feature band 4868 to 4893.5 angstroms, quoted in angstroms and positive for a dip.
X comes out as 2.5 angstroms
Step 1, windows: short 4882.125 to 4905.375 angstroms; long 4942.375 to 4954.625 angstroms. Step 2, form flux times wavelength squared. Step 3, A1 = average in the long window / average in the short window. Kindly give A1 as 1.2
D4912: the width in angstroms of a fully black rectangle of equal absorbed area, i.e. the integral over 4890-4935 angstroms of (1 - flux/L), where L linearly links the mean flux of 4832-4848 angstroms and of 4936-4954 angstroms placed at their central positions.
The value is 5.0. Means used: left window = 4.2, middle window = 3.87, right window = 4.42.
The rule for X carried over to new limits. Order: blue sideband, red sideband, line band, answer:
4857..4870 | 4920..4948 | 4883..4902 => 1.9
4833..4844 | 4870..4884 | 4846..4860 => 0.0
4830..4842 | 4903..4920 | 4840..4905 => -1.6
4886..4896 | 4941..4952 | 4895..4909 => 0.5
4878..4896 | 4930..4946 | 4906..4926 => 1.0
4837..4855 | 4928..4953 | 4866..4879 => 1.8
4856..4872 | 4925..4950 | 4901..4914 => 1.7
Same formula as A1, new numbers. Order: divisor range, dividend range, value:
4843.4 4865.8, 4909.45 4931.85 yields 0.88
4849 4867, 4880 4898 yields 0.90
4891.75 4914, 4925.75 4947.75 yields 1.07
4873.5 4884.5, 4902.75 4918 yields 0.99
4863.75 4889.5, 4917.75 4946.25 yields 1.10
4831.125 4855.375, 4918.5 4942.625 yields 0.99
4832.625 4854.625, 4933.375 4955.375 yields 1.08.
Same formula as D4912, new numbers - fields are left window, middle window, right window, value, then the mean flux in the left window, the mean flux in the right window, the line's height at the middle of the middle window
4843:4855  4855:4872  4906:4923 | -1.3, 4.15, 3.79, 4.07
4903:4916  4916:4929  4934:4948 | 0.6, 3.82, 4.25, 3.99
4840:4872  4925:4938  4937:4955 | 1.2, 4.27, 4.4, 4.38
